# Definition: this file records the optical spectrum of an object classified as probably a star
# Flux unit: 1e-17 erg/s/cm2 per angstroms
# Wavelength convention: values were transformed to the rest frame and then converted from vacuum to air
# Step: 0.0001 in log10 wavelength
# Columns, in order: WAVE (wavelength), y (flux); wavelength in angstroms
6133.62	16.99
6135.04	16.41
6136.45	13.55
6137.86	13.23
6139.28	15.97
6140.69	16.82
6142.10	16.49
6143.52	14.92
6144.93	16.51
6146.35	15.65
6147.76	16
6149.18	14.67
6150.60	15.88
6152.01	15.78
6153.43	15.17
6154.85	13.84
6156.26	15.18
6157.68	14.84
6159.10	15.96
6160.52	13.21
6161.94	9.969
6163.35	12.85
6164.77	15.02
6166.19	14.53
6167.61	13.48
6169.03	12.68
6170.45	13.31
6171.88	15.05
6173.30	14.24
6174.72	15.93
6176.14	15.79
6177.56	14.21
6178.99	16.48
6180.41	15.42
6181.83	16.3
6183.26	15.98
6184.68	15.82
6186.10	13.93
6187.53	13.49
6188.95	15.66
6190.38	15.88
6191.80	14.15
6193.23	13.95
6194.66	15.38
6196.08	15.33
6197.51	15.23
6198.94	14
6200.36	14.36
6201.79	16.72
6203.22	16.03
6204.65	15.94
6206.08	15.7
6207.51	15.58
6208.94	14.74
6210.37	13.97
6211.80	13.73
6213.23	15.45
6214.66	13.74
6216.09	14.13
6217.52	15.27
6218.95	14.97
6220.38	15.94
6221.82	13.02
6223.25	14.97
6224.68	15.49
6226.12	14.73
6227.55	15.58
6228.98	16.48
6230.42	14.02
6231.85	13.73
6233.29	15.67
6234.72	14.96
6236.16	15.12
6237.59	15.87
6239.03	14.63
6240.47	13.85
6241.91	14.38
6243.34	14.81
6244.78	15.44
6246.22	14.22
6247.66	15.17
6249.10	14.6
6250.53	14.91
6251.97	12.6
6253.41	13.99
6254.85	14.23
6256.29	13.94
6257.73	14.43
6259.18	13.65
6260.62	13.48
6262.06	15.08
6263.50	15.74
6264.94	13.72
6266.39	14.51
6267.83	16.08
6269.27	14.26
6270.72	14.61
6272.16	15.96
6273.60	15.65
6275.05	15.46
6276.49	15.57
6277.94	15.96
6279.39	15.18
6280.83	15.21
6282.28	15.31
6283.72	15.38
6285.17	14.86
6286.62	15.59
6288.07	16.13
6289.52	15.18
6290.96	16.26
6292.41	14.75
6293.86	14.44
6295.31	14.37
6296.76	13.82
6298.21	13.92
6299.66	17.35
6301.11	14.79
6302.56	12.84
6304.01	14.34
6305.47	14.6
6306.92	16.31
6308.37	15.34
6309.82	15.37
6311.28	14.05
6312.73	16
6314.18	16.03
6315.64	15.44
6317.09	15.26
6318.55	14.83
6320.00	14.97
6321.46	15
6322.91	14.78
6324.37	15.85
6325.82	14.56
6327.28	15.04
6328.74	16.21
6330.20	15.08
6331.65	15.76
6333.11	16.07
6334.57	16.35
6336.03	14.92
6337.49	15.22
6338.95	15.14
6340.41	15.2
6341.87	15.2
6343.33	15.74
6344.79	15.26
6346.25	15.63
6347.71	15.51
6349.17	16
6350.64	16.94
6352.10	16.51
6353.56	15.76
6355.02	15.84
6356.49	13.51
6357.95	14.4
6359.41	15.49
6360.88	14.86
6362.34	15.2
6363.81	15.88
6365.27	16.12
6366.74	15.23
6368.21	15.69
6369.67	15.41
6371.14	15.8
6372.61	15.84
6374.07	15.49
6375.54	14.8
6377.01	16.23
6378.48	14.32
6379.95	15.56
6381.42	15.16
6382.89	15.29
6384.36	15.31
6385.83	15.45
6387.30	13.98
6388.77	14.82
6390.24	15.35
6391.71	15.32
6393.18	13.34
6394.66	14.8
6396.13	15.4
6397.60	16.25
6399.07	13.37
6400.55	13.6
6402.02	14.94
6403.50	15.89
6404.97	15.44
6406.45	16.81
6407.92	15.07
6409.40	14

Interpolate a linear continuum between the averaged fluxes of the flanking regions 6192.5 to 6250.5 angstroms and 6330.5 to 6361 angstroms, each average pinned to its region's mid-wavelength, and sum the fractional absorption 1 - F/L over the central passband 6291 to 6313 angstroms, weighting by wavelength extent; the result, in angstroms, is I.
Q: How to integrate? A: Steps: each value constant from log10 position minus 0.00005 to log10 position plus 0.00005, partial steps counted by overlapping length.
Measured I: 0.7 angstroms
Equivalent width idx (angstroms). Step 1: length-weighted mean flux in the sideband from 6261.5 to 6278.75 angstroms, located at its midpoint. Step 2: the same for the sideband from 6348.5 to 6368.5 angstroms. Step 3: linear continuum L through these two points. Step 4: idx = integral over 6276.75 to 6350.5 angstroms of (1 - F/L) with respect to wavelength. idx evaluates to 0.5 angstroms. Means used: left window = 15.2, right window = 15.5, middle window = 15.3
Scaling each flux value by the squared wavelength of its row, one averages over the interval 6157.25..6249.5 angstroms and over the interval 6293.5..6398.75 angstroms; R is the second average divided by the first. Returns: 1.08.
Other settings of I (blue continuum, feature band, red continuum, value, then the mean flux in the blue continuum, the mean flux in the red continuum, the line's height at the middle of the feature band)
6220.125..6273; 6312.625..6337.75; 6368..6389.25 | -0.6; 14.7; 15.3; 15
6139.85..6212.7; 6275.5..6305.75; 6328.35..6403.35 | 0.2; 14.9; 15.3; 15.2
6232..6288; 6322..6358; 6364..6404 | -1.1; 14.8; 15.1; 15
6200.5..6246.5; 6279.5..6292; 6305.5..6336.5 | -0.2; 15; 15.4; 15.2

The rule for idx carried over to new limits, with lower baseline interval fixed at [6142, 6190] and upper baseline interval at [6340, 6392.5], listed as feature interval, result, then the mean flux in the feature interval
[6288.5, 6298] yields 0.24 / 14.8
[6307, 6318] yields -0.12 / 15.4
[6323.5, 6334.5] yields -0.19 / 15.5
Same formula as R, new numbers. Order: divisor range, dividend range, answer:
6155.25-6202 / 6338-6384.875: 1.12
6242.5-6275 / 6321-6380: 1.09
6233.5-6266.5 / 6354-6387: 1.10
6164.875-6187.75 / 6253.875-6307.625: 1.04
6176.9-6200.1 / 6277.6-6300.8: 1.04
